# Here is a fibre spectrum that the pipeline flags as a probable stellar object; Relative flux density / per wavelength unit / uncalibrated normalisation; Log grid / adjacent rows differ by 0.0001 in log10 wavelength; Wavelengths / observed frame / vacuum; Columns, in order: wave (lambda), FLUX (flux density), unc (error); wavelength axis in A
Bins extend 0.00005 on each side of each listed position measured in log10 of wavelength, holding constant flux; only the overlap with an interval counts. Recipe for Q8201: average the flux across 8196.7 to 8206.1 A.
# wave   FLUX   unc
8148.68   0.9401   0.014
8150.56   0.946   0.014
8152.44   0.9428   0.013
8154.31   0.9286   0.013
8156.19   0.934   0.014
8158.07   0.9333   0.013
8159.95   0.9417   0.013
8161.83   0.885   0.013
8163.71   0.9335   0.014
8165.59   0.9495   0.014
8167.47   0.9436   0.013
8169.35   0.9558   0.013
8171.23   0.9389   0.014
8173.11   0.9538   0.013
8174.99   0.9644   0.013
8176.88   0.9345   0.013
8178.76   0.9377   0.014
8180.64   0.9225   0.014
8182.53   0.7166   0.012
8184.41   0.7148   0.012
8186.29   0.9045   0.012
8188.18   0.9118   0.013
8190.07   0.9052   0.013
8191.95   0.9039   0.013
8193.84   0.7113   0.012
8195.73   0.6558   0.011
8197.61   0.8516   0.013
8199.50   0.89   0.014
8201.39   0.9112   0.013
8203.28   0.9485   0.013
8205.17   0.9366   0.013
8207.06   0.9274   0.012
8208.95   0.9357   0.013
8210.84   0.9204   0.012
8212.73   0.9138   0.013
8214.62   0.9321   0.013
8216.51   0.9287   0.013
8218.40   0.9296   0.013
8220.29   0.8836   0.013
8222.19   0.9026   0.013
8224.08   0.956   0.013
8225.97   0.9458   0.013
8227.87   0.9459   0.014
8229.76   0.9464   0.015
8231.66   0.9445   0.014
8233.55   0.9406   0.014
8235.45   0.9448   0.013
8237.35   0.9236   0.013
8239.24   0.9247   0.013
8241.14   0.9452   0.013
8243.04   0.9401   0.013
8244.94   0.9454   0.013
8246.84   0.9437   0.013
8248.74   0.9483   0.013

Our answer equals 0.907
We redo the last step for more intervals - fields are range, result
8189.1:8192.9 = 0.904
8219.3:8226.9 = 0.922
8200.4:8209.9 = 0.931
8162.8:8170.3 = 0.946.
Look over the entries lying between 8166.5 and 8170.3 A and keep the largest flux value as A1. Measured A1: 0.9558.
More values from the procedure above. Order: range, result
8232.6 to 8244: 0.9452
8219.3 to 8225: 0.956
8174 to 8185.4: 0.9644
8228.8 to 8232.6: 0.9464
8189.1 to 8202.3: 0.9112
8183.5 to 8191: 0.9118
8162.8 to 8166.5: 0.9495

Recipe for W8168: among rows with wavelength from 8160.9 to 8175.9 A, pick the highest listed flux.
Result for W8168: 0.9644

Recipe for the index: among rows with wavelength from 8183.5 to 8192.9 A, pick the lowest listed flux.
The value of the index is 0.7148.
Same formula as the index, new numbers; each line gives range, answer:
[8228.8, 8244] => 0.9236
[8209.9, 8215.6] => 0.9138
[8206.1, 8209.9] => 0.9274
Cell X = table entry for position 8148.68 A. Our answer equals 0.9401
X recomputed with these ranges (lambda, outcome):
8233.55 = 0.9406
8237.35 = 0.9236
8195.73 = 0.6558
